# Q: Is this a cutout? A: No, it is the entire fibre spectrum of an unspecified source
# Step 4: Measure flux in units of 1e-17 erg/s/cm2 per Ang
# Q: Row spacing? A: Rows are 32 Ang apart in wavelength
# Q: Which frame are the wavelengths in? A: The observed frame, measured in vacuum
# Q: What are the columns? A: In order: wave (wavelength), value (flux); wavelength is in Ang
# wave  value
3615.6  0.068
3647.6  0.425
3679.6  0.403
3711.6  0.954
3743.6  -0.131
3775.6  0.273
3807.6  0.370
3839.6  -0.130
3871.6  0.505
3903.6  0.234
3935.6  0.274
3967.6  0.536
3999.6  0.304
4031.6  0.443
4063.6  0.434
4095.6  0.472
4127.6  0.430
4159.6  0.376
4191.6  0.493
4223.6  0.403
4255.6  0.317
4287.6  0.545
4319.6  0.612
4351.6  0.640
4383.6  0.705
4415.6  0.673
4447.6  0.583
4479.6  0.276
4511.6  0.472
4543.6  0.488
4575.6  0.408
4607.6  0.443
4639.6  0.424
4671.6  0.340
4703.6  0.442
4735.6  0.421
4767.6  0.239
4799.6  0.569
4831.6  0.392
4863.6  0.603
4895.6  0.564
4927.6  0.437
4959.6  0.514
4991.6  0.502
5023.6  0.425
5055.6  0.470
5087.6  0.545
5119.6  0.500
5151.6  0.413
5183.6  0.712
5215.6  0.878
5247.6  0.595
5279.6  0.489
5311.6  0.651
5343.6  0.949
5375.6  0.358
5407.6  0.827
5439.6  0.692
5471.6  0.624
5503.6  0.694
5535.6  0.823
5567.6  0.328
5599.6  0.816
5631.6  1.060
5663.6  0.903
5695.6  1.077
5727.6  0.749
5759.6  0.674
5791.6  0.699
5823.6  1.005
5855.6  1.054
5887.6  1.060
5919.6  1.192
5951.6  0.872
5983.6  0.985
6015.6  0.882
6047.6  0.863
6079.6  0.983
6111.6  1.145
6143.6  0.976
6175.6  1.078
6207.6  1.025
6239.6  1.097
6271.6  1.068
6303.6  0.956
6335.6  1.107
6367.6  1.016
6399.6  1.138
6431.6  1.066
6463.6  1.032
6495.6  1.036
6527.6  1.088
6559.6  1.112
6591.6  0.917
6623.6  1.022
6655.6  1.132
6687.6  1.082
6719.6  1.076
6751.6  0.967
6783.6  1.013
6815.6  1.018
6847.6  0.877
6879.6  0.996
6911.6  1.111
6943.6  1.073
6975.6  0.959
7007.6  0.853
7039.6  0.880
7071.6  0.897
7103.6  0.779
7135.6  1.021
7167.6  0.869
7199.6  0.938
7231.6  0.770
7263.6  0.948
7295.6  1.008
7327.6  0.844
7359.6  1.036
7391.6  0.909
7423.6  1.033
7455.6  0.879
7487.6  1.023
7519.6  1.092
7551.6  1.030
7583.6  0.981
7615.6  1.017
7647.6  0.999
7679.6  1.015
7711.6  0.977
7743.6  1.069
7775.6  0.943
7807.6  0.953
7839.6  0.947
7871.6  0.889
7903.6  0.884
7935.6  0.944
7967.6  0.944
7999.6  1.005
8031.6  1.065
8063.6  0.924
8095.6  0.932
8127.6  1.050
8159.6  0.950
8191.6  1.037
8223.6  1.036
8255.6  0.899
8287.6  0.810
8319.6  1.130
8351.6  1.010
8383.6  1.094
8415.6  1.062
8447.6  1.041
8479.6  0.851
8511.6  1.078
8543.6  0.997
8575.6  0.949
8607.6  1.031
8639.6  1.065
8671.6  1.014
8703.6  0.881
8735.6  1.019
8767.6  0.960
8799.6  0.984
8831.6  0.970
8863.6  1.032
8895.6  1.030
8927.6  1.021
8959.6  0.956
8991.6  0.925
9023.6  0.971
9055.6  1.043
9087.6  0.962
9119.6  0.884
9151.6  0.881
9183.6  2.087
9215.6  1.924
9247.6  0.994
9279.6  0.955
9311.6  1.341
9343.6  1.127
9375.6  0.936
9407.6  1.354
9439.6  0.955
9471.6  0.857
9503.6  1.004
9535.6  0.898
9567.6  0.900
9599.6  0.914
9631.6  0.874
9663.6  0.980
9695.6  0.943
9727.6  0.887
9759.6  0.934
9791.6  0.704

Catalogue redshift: 0.40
